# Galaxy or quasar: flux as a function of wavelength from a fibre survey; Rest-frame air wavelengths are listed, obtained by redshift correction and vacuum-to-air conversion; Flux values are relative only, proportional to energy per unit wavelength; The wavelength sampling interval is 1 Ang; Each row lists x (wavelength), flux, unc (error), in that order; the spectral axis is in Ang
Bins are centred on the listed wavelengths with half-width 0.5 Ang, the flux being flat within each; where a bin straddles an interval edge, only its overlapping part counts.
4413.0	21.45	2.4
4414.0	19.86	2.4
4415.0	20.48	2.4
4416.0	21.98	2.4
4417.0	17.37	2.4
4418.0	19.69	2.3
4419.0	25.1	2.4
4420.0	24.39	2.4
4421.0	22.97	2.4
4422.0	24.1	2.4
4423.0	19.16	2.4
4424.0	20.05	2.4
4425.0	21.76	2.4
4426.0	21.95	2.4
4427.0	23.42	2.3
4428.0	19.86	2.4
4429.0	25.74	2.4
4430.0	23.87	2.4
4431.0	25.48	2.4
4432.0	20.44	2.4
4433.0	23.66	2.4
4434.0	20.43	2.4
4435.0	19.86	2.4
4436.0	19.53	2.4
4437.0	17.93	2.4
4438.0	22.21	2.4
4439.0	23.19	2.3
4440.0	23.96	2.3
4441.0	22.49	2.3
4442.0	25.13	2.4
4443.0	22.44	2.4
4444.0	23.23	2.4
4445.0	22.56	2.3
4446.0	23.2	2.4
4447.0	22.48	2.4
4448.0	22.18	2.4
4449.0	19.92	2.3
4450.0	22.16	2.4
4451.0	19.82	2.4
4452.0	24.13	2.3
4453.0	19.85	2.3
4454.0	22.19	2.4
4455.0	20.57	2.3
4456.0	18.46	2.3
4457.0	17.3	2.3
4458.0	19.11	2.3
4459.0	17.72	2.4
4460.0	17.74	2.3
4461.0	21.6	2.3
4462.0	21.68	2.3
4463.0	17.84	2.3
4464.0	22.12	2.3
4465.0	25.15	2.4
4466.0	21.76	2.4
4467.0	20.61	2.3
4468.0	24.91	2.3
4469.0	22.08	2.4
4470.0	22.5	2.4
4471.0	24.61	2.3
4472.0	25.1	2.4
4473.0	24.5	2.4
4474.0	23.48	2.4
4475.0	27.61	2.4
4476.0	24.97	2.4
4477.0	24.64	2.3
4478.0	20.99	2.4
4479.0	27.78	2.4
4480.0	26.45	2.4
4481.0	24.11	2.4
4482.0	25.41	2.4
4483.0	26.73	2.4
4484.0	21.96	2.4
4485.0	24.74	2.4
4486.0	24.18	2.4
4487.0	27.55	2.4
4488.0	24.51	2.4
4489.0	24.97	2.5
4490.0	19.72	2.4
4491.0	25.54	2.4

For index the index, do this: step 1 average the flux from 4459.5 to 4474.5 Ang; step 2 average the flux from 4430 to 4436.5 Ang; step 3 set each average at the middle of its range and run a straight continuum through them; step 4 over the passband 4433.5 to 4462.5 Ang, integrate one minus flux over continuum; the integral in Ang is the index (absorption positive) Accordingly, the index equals 1.2 Ang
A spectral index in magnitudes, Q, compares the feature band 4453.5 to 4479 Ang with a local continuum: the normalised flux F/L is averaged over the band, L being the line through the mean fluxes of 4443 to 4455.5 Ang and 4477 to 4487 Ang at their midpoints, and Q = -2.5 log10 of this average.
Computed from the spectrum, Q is 0.07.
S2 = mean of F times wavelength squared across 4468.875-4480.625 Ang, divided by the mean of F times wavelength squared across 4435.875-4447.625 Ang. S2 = 1.1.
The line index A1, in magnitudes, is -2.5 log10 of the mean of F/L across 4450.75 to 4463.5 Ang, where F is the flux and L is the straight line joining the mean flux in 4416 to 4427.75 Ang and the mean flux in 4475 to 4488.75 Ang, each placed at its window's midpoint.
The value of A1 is 0.191 mag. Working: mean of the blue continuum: 21.8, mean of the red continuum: 25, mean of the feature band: 19.8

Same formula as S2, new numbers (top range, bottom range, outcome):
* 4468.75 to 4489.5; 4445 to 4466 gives 1.20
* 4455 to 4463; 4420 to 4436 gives 0.87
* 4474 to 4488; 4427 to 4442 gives 1.15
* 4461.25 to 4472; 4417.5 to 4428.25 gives 1.04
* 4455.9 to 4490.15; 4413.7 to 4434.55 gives 1.07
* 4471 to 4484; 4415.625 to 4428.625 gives 1.18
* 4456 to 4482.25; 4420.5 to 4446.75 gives 1.03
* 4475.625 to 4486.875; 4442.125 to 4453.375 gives 1.14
